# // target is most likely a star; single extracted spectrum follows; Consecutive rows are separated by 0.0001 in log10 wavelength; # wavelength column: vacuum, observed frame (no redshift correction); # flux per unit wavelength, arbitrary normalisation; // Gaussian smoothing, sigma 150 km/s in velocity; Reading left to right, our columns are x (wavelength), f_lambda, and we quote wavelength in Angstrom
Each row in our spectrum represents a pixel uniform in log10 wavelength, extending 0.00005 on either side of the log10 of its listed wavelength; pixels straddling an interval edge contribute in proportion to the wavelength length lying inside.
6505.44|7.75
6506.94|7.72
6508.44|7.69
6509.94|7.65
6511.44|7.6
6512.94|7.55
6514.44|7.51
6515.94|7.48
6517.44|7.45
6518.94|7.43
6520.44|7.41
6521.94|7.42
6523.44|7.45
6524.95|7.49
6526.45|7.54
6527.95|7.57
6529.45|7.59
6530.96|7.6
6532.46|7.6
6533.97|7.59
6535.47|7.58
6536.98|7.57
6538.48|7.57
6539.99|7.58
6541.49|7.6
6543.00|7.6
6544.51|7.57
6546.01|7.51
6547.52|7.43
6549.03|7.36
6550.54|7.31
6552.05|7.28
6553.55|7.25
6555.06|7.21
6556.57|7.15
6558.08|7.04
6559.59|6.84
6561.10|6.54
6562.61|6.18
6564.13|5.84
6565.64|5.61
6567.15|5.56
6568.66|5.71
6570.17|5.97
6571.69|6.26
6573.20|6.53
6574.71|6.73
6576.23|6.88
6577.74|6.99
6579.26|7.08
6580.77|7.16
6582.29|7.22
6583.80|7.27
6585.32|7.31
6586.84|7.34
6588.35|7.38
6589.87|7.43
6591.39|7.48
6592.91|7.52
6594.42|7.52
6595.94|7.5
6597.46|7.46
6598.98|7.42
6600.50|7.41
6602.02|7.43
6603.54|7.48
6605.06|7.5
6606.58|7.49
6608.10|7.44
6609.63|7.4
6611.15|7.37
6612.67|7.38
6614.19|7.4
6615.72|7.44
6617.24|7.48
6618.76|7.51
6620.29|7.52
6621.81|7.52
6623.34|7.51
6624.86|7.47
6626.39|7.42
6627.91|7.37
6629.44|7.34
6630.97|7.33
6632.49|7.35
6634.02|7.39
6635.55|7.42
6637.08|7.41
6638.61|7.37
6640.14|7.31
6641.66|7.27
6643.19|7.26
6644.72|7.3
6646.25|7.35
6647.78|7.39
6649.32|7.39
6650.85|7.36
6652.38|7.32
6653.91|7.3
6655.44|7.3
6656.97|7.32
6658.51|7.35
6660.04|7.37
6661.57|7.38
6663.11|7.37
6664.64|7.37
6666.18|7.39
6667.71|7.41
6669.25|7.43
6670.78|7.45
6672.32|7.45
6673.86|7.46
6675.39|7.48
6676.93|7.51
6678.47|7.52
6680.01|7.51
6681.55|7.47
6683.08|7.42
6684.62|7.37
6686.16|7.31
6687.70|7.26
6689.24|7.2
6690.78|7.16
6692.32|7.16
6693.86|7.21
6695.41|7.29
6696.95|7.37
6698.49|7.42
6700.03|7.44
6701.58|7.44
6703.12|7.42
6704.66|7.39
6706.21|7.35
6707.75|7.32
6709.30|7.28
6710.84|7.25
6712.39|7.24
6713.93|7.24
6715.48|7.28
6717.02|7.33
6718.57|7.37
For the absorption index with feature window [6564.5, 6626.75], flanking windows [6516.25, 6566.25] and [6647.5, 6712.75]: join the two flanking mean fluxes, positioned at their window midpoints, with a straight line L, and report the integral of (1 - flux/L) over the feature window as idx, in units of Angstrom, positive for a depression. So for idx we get 1.3 Angstrom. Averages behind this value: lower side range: 7.27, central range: 7.15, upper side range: 7.36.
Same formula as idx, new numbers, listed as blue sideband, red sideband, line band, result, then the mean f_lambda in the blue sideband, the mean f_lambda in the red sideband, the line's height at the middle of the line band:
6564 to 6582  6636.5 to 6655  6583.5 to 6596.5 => -1.57 Angstrom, 6.4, 7.34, 6.62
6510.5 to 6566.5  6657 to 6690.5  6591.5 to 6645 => -0.49 Angstrom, 7.29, 7.4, 7.35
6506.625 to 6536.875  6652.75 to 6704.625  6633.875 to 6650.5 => 0.14 Angstrom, 7.54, 7.37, 7.41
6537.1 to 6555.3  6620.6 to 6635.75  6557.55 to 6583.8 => 3.33 Angstrom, 7.45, 7.42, 7.44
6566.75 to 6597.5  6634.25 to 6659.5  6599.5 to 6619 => -0.85 Angstrom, 6.97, 7.34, 7.13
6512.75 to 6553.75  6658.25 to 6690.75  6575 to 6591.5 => 0.57 Angstrom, 7.5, 7.4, 7.46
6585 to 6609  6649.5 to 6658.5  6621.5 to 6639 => -0.07 Angstrom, 7.45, 7.33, 7.38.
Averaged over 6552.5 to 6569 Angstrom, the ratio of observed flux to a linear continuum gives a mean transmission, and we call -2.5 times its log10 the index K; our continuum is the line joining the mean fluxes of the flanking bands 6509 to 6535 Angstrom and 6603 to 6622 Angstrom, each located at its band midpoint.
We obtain 0.158 mag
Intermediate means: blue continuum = 7.53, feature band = 6.48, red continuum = 7.45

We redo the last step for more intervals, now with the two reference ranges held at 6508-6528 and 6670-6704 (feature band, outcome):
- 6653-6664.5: 0.01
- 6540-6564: 0.05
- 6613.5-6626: -0.01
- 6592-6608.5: 0.00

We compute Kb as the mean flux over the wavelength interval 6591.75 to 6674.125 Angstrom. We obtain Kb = 7.4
